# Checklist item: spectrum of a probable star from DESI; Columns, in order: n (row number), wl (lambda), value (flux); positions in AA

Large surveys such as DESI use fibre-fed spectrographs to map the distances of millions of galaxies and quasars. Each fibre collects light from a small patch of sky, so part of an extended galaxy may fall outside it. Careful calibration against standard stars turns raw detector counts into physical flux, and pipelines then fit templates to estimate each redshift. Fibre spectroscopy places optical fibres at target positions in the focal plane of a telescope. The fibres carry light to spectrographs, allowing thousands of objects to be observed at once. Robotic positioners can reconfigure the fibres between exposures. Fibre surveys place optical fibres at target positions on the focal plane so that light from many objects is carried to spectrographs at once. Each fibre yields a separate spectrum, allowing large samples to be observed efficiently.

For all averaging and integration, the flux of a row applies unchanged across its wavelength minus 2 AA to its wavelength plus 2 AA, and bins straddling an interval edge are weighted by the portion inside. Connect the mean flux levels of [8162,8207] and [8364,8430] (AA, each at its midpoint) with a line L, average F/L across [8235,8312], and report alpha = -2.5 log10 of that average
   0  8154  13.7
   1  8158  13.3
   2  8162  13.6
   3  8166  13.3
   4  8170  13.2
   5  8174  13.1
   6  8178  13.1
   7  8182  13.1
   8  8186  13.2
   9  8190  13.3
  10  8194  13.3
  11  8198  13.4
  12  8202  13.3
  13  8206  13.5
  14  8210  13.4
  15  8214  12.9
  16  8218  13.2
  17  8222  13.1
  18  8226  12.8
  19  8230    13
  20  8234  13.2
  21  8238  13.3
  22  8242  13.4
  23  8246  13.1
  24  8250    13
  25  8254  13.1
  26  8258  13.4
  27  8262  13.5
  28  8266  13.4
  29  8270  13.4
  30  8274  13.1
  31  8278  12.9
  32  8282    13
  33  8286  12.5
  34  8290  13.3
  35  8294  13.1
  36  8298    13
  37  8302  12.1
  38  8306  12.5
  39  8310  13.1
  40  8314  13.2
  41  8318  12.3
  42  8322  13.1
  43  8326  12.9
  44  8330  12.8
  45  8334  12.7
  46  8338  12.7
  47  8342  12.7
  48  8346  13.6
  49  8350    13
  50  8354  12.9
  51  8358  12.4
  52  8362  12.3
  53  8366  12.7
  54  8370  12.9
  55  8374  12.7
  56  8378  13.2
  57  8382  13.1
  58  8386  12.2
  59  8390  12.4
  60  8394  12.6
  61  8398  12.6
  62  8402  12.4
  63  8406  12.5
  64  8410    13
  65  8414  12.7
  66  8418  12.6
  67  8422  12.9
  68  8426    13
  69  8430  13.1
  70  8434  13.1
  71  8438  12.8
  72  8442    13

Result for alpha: -0.002 mag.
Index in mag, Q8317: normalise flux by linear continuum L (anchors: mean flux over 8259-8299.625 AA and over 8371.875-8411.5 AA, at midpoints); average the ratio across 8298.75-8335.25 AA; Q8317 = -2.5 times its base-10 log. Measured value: 0.02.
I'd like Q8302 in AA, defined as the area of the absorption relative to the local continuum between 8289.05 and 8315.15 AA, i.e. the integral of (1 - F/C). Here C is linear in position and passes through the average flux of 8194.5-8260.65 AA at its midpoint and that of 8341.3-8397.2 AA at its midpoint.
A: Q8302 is 0.2 AA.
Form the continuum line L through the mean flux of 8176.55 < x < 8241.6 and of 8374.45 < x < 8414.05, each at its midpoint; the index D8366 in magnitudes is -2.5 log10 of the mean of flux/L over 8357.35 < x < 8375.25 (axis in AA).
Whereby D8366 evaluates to 0.01 mag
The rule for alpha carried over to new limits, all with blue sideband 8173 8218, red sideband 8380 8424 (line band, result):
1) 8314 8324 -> 0.01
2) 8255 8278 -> -0.02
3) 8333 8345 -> 0.00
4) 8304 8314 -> 0.00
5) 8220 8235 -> 0.01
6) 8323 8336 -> 0.00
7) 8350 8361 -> 0.01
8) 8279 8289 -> 0.01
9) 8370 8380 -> -0.02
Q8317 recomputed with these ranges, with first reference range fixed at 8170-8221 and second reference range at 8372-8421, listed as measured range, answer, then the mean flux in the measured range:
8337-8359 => -0.009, 12.9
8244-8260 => -0.006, 13.2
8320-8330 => -0.008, 13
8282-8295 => 0.001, 13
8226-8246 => -0.004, 13.2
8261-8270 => -0.033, 13.4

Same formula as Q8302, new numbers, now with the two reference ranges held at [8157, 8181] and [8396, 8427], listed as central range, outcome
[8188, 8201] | -0.1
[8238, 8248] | -0.1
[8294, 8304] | 0.2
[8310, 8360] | 0.0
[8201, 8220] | -0.1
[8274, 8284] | 0.0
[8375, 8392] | 0.1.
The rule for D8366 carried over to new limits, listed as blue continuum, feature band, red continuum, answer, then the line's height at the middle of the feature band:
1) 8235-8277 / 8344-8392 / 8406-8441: 0.02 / 13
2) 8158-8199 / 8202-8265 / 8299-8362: -0.01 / 13.1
